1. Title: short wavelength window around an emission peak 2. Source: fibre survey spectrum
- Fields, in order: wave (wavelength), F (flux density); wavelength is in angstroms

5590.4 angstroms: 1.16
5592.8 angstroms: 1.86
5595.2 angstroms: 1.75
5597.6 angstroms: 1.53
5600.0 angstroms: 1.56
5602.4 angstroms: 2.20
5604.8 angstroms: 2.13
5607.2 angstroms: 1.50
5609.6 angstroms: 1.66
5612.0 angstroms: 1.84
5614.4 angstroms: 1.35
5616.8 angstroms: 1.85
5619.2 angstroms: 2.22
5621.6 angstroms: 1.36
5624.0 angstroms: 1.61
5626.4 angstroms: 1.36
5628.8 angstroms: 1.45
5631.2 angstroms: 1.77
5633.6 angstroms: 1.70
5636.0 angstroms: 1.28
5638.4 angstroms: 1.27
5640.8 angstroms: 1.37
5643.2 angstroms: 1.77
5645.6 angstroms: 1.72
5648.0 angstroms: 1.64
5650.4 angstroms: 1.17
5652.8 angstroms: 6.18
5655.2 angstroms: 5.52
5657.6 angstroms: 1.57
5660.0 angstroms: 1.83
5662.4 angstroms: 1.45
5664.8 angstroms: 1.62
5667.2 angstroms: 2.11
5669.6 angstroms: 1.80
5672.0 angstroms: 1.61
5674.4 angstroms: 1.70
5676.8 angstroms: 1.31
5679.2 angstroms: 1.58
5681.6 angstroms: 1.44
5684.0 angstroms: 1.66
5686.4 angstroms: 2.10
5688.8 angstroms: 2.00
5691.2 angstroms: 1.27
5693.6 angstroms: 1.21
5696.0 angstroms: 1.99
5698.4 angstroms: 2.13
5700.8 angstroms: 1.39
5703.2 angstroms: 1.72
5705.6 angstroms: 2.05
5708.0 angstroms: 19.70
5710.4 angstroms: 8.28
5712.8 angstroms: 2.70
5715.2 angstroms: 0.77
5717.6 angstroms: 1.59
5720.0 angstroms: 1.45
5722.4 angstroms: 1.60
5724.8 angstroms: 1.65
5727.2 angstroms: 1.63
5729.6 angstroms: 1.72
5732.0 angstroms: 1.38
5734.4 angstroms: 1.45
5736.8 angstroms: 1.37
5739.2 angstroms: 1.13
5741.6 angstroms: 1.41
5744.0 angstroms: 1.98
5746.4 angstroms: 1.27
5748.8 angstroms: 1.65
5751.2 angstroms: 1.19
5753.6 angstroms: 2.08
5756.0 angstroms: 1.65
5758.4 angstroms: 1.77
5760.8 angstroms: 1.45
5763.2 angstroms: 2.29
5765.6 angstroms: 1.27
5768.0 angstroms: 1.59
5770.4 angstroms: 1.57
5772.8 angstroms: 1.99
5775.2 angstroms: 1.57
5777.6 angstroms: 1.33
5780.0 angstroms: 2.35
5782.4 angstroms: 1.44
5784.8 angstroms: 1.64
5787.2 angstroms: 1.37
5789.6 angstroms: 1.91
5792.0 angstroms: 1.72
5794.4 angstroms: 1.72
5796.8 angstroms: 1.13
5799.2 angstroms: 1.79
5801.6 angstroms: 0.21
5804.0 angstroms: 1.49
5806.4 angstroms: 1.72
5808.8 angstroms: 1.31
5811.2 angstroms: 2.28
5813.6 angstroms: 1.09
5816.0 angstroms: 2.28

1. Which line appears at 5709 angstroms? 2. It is [O III]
